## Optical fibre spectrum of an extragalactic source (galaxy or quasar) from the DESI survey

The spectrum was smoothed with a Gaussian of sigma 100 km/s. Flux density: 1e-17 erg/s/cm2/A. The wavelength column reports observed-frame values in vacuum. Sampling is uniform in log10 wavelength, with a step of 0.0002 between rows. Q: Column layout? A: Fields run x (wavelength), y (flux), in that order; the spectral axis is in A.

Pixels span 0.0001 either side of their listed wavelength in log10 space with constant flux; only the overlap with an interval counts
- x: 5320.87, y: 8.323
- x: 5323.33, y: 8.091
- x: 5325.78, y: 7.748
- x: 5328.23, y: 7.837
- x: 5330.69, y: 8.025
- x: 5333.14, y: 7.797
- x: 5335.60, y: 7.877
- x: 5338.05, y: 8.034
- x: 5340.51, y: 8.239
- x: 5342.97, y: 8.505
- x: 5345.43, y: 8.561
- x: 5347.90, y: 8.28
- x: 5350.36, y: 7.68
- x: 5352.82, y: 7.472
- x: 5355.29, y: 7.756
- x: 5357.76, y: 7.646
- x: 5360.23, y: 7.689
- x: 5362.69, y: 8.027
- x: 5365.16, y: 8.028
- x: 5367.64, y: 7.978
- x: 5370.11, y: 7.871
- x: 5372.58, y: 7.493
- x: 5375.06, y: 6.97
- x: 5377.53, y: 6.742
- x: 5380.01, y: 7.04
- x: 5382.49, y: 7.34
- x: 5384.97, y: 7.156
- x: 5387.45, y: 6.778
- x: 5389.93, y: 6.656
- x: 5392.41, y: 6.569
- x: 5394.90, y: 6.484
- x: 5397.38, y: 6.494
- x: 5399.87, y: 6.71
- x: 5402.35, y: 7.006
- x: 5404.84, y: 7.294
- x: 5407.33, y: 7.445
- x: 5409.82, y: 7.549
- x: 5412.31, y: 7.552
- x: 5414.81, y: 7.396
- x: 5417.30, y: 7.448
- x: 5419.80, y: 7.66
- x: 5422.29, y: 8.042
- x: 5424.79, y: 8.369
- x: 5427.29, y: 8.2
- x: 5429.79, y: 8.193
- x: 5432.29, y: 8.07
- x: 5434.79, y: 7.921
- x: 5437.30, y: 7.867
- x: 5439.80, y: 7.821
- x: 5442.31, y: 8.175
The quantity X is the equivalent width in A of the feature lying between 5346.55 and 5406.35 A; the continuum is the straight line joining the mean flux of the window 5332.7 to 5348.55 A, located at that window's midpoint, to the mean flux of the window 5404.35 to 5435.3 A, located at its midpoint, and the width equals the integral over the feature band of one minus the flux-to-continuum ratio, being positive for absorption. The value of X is 5.35 A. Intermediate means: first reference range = 8.2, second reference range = 7.79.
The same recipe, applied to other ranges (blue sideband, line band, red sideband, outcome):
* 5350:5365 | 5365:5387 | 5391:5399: -0.6 A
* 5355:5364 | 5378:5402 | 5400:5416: 2.2 A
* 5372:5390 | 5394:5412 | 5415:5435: 1.1 A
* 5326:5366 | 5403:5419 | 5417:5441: 1.1 A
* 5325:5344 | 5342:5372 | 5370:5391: -1.5 A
